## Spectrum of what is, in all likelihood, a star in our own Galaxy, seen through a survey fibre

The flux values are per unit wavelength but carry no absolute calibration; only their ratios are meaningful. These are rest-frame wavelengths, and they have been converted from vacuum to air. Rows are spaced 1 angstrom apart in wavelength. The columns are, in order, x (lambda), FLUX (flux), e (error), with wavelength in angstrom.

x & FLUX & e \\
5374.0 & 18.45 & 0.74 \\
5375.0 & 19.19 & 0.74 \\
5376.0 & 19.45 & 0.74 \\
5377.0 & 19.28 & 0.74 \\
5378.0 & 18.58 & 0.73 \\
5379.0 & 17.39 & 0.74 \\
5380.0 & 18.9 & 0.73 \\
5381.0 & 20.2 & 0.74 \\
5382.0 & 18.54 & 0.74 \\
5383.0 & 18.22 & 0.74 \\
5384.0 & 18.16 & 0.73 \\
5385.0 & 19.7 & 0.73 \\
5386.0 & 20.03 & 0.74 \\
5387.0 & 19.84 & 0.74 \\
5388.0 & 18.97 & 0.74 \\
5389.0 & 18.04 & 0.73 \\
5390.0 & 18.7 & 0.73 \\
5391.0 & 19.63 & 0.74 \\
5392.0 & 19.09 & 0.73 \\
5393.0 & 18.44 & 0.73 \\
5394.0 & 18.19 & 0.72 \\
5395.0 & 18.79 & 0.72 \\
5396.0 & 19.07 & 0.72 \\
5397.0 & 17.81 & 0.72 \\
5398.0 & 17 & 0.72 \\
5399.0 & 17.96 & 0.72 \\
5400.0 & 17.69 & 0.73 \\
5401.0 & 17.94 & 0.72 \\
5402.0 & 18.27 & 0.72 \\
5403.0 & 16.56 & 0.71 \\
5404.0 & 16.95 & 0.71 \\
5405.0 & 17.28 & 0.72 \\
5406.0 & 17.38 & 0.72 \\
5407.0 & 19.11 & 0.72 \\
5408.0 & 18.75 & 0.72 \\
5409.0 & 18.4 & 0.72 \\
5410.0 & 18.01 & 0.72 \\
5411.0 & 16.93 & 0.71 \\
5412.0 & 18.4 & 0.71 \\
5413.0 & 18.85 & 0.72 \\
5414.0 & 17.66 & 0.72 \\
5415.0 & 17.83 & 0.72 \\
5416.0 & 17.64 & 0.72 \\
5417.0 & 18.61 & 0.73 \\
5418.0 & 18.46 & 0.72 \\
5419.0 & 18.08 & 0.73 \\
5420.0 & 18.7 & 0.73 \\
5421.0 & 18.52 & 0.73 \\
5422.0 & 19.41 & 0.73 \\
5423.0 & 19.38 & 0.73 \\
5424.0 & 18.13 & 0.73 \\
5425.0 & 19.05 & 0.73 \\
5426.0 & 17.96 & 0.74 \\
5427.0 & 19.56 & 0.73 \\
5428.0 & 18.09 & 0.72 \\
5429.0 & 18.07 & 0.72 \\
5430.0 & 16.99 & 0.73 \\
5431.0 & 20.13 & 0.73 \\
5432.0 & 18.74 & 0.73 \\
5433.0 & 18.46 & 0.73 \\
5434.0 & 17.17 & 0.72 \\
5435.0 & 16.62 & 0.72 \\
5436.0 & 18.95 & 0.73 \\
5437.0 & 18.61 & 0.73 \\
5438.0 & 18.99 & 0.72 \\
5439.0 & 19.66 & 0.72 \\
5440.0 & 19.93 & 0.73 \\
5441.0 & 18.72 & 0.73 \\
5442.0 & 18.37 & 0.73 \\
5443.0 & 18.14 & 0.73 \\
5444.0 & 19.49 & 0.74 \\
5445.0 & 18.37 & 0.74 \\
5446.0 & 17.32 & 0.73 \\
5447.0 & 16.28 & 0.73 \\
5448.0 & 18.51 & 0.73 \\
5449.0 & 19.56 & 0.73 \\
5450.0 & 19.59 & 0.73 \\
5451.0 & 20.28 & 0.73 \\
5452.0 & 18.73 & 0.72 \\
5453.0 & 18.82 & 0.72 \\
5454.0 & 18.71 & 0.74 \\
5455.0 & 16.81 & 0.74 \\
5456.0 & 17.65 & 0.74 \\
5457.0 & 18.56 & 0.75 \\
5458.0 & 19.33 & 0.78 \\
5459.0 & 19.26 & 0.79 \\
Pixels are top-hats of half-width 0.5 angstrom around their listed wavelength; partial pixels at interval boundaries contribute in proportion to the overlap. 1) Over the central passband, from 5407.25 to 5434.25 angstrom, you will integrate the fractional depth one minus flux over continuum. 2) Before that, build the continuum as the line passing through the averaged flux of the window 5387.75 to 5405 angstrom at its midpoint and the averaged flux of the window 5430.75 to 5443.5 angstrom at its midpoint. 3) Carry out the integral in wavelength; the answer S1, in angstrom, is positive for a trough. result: 0.1 angstrom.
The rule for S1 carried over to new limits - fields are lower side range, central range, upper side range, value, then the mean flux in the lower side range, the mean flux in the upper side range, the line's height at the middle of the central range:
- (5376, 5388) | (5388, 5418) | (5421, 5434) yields 1.1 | 19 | 18.6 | 18.8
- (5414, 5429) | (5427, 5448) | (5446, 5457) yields 0.1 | 18.5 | 18.4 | 18.5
